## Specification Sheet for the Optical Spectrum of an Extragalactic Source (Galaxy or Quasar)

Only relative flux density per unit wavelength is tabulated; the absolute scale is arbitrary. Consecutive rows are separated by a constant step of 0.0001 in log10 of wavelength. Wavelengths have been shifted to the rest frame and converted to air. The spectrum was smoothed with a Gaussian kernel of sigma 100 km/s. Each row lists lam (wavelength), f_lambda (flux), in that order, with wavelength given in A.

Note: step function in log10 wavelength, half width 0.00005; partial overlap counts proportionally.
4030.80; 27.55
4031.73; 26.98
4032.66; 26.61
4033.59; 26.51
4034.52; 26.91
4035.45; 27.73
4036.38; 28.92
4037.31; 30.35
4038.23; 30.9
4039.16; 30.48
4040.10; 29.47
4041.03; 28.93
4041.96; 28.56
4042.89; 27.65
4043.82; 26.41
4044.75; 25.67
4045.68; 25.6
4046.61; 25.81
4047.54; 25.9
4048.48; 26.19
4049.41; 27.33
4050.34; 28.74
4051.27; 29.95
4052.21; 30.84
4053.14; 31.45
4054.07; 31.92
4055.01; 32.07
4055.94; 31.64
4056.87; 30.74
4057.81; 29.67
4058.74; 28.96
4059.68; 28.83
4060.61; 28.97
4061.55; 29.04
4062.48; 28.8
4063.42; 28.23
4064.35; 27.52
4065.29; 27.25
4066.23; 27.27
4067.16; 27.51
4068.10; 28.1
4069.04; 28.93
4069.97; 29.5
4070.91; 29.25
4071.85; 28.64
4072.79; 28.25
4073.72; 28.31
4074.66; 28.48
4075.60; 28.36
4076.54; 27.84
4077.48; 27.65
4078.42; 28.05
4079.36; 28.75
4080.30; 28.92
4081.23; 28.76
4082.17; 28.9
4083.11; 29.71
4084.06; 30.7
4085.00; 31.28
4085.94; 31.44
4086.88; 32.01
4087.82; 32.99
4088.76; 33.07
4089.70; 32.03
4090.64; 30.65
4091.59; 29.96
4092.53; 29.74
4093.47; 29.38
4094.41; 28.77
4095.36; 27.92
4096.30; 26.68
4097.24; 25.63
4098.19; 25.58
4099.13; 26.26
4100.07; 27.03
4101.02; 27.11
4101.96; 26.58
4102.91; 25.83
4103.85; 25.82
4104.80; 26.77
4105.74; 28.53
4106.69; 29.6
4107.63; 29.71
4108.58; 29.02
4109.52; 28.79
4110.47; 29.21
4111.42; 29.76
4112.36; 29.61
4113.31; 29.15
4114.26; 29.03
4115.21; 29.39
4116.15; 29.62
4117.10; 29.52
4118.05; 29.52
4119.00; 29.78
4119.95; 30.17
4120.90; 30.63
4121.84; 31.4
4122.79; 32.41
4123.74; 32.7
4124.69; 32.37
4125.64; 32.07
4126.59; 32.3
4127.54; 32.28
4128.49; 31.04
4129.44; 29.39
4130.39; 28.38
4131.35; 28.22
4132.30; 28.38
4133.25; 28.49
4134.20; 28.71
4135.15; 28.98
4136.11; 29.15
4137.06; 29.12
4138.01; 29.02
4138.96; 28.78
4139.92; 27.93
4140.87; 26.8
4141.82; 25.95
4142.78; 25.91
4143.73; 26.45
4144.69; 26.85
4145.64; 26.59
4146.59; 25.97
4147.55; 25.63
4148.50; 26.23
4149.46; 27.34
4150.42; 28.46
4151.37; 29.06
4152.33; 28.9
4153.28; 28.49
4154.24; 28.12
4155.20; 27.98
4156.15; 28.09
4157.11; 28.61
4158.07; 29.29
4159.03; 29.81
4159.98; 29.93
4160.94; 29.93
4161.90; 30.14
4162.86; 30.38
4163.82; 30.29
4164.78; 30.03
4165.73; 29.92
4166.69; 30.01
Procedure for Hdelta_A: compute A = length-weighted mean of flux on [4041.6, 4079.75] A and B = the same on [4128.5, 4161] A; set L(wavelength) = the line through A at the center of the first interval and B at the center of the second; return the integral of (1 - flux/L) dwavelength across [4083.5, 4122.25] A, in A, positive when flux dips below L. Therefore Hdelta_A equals -1.2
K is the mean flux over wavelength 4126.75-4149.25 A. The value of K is 28.1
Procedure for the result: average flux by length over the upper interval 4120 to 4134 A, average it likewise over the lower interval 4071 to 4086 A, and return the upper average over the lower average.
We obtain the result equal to 1.06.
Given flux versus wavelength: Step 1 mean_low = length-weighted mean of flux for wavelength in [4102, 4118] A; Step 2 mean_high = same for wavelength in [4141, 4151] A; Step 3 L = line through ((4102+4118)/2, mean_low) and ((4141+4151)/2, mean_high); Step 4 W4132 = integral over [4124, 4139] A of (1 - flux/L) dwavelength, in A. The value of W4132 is -1.3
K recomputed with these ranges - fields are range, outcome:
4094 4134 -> 29.1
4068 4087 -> 29.1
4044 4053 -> 27.5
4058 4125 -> 29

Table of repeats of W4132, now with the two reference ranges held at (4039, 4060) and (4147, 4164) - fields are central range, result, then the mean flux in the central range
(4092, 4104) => 0.66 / 27.2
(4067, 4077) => 0.09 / 28.5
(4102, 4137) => -1.05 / 29.6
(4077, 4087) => -0.29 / 29.6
